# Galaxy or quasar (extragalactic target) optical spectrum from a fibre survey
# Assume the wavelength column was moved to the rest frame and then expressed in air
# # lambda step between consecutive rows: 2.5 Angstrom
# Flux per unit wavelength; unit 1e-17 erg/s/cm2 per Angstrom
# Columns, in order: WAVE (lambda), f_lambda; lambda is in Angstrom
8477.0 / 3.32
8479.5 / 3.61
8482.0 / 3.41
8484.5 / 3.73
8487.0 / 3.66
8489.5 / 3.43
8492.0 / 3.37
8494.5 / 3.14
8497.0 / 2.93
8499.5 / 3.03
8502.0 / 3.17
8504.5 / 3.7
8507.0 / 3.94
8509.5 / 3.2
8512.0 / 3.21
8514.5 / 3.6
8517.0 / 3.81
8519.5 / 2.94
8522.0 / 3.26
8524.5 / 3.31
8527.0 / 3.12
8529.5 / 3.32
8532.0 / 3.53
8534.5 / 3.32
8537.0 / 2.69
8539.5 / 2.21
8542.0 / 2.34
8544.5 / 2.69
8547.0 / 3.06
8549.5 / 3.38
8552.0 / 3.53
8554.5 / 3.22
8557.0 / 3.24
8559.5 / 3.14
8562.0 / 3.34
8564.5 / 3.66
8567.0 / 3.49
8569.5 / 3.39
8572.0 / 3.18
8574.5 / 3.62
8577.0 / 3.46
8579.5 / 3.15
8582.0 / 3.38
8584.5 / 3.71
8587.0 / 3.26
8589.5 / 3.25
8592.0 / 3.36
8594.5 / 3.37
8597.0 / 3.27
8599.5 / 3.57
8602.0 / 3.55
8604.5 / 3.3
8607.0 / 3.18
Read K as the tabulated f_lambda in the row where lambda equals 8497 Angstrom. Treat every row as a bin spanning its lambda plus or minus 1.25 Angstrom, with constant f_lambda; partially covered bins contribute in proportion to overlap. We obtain 2.93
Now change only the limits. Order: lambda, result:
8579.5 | 3.15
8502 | 3.17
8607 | 3.18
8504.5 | 3.7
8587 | 3.26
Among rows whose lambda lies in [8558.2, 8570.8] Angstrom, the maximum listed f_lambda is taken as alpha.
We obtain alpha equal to 3.66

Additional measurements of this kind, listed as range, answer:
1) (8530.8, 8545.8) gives 3.53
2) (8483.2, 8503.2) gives 3.73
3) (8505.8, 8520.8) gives 3.94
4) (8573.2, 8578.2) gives 3.62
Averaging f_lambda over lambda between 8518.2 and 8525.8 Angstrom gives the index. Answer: 3.17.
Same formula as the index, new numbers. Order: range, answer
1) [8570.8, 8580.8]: 3.35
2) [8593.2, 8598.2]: 3.32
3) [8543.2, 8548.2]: 2.87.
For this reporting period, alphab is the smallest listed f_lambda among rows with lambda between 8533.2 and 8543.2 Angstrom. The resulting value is 2.21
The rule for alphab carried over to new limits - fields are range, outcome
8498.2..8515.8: 3.03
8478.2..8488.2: 3.41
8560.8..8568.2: 3.34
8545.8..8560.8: 3.06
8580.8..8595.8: 3.25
